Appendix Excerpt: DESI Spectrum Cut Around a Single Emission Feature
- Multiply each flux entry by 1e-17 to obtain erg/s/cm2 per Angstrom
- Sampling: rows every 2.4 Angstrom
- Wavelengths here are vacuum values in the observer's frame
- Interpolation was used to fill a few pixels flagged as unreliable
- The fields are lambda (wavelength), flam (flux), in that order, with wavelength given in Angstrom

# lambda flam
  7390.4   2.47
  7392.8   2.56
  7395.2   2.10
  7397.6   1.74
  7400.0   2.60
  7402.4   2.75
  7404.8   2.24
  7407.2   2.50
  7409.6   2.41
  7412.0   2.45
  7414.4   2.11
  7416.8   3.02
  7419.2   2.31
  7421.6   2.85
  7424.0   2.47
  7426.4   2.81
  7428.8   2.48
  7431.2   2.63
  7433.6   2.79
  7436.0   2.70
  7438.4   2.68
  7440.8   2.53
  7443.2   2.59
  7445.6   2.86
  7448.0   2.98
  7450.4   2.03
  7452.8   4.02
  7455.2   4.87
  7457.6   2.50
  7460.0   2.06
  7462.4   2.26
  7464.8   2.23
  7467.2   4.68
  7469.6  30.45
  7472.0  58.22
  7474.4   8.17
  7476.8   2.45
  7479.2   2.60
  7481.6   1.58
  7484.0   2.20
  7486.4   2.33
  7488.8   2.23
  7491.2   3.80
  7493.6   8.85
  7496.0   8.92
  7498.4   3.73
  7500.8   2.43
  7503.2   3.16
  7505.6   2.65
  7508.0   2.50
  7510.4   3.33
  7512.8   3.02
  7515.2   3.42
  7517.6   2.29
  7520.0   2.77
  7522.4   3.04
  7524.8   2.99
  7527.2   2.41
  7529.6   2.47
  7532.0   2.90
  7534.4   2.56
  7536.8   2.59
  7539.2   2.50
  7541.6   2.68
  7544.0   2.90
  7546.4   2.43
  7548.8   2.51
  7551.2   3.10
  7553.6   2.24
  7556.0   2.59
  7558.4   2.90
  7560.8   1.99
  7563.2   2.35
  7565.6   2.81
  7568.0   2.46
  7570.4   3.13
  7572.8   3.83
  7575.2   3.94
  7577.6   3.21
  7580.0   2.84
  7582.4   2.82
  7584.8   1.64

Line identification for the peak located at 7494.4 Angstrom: [N II]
